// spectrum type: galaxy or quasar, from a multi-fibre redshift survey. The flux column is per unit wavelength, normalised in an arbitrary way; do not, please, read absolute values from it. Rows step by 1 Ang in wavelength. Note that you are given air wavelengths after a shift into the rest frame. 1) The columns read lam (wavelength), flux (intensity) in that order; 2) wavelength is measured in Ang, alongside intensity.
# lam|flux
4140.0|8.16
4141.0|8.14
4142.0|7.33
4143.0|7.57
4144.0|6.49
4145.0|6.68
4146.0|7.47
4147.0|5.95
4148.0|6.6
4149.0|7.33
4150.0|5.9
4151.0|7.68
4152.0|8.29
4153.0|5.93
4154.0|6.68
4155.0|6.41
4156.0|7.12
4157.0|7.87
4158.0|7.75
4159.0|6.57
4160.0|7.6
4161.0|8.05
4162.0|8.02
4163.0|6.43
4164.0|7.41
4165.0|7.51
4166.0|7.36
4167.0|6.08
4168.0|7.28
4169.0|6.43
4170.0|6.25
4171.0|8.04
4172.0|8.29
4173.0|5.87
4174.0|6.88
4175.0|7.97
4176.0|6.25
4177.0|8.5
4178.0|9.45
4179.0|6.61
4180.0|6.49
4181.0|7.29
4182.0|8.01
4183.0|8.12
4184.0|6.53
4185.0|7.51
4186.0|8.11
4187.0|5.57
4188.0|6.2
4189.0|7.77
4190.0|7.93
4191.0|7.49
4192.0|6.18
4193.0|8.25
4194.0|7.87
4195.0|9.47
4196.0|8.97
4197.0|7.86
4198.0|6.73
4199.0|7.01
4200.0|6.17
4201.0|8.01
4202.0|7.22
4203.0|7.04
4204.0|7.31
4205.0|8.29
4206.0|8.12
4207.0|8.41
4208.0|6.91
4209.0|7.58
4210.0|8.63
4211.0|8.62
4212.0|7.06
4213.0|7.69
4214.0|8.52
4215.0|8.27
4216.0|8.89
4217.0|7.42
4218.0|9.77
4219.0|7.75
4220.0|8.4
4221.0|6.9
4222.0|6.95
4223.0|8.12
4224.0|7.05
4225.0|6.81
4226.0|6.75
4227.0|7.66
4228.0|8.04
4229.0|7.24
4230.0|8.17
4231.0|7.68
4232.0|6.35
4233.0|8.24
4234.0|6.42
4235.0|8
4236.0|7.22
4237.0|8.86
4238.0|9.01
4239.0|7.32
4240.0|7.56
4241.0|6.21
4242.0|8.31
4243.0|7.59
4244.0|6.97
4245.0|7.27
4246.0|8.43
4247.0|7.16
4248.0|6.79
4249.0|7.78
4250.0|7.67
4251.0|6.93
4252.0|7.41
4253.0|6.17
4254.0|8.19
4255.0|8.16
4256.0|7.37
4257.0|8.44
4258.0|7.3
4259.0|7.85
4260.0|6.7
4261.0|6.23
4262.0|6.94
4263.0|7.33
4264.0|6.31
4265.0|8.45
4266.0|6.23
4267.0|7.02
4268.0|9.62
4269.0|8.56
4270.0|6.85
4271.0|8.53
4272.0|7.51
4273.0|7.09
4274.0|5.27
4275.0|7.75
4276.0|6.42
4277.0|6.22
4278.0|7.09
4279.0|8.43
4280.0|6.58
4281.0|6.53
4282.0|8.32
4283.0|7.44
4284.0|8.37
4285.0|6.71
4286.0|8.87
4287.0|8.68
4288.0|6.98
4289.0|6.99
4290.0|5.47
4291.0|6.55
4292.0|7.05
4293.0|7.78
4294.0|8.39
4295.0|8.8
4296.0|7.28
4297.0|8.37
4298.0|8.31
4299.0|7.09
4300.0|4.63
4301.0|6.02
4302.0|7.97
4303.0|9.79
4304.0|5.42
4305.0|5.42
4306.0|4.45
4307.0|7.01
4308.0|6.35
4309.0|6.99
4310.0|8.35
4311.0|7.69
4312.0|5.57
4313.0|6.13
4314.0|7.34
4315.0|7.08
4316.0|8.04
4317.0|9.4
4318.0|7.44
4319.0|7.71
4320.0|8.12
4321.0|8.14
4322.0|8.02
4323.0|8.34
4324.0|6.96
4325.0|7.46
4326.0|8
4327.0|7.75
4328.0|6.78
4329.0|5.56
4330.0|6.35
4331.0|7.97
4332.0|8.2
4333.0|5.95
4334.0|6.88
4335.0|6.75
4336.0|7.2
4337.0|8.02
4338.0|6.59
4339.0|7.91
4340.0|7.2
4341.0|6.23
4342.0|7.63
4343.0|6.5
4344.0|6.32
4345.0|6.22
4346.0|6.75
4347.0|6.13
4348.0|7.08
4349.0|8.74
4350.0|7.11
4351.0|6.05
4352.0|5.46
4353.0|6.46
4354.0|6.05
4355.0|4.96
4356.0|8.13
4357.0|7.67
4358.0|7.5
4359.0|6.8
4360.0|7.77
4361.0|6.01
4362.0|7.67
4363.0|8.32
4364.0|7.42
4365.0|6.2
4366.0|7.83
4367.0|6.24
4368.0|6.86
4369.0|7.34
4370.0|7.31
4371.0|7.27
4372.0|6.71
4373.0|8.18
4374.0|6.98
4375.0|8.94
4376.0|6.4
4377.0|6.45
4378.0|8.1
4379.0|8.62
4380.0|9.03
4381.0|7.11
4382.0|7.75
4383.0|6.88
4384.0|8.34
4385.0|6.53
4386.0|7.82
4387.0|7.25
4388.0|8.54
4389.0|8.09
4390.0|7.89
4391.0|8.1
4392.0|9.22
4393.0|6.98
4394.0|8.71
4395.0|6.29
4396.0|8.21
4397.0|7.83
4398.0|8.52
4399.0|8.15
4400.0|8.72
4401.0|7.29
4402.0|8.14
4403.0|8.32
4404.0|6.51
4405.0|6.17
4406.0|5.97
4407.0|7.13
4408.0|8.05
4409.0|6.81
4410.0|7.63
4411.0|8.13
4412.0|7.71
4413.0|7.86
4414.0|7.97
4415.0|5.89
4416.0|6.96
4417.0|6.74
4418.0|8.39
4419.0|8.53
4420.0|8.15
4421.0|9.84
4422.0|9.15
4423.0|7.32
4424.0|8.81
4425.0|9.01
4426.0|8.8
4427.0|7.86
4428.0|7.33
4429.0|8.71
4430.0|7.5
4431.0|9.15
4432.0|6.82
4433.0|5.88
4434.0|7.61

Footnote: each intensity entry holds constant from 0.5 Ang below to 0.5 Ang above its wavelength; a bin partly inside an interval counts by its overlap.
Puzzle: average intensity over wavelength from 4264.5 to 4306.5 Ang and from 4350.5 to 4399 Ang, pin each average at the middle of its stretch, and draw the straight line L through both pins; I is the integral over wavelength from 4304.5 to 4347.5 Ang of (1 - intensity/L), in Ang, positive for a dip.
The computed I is 1.4 Ang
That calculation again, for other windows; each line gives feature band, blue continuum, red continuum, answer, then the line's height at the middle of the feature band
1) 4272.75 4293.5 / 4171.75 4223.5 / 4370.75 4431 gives 1.42 Ang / 7.7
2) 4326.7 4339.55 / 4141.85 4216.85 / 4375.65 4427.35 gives 1.01 Ang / 7.66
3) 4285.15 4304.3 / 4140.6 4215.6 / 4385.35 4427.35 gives 0.54 Ang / 7.61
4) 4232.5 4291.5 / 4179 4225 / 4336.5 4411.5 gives 1.02 Ang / 7.53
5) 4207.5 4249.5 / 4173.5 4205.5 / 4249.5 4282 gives -1.65 Ang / 7.38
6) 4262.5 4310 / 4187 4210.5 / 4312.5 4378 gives 0.65 Ang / 7.33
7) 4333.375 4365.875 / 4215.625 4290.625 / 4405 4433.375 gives 3.00 Ang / 7.64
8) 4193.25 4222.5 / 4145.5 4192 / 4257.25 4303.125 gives -2.50 Ang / 7.24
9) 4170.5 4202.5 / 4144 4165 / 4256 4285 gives -1.38 Ang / 7.15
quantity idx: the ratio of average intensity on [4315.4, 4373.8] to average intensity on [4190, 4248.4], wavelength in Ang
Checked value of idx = 0.93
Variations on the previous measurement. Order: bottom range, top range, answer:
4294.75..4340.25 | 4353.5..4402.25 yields 1.04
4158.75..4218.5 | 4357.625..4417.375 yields 1.00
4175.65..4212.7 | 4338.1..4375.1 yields 0.93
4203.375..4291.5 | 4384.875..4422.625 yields 1.03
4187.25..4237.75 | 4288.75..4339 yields 0.94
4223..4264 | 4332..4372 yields 0.93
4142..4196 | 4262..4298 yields 1.02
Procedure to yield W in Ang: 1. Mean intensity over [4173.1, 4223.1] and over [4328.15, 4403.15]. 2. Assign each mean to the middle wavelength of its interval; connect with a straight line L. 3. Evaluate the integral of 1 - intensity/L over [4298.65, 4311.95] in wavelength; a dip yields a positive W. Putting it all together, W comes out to 1.4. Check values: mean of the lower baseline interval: 7.64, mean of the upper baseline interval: 7.31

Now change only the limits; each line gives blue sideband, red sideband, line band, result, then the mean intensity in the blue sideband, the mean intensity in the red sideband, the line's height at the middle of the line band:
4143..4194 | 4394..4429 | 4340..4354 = 1.78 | 7.18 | 7.8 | 7.63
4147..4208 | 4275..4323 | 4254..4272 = -0.60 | 7.32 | 7.29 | 7.3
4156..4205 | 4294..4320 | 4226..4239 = -0.69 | 7.37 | 7.19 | 7.3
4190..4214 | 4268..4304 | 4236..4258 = -0.12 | 7.71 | 7.39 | 7.54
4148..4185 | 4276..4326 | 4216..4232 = -0.85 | 7.22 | 7.31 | 7.26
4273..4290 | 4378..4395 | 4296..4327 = 0.66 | 7.23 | 7.89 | 7.42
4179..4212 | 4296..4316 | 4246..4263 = -0.39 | 7.53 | 6.88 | 7.18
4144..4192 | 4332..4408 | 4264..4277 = -0.22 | 7.16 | 7.3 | 7.23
